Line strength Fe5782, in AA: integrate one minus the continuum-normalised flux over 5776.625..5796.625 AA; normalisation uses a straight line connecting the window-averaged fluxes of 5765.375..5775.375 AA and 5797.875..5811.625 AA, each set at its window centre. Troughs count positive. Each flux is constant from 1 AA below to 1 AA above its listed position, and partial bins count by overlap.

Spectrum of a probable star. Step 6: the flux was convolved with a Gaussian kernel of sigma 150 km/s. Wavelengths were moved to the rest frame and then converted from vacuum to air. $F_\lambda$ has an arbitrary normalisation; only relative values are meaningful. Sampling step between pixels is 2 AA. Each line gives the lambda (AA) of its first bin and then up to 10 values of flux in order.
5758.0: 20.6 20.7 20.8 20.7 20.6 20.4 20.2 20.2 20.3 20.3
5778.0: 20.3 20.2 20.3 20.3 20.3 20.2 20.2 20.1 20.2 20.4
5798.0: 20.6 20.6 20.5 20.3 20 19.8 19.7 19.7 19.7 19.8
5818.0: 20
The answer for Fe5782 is 0.0 AA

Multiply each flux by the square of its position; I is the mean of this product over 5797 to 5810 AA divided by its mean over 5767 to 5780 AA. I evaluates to 1.01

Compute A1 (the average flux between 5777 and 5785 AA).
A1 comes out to 20.3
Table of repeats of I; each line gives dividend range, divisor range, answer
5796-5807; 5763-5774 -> 1.01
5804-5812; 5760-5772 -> 0.98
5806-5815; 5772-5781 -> 0.99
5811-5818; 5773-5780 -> 0.99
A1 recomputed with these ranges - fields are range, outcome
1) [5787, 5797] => 20.2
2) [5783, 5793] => 20.2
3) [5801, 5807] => 20.3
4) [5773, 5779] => 20.3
